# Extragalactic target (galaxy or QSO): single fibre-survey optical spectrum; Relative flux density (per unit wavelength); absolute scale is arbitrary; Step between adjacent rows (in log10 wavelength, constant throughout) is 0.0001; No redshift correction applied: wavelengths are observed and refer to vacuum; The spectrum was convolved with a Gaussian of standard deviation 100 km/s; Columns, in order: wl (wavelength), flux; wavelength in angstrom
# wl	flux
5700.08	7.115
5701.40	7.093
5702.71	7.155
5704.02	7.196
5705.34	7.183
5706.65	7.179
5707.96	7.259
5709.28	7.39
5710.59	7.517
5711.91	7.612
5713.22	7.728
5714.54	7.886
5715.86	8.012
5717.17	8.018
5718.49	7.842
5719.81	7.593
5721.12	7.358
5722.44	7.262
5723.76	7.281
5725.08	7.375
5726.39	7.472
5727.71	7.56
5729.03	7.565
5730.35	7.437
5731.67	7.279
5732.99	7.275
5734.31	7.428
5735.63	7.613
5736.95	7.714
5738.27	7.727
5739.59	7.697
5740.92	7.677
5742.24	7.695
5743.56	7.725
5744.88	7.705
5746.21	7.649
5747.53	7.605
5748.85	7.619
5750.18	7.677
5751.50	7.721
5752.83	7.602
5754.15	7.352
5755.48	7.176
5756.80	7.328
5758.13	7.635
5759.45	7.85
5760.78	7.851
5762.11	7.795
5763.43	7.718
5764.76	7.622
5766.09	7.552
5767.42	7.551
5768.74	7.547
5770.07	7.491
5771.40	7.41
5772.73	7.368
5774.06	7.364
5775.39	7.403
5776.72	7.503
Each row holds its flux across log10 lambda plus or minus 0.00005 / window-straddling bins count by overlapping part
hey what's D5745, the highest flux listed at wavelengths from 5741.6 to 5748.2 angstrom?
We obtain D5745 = 7.725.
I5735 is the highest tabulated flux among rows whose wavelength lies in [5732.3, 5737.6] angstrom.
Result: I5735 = 7.714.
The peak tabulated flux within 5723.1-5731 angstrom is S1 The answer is 7.565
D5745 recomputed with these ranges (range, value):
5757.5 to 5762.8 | 7.851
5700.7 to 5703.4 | 7.155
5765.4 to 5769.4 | 7.552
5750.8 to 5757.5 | 7.721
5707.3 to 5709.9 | 7.39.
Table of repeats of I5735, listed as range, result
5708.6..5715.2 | 7.886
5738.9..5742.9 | 7.697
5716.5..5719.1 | 8.018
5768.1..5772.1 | 7.547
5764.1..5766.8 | 7.622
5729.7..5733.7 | 7.437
